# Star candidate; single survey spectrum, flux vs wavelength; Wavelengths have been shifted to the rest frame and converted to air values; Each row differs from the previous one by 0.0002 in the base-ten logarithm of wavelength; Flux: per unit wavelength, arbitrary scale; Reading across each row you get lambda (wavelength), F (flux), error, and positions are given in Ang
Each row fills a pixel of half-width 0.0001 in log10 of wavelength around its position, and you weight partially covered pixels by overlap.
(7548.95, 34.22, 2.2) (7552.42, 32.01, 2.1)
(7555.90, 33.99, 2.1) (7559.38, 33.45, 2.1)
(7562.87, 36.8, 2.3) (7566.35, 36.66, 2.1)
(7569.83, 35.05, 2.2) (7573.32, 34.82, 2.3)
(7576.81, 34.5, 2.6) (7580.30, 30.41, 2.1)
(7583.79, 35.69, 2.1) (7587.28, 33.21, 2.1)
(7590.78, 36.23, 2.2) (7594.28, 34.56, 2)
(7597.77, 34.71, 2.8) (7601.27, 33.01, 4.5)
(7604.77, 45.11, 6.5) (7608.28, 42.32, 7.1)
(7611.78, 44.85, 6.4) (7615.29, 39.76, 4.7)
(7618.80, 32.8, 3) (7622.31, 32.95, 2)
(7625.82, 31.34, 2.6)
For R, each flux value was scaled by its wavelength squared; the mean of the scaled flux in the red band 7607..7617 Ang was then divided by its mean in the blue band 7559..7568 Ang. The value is 1.19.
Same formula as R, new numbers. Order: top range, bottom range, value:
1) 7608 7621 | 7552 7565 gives 1.16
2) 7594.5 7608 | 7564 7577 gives 1.08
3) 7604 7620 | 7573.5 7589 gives 1.23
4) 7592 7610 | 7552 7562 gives 1.14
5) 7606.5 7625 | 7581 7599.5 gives 1.11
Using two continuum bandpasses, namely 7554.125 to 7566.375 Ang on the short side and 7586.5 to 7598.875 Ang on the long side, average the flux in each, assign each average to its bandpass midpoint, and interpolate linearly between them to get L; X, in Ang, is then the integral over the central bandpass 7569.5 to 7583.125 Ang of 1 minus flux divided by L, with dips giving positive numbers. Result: 0.5 Ang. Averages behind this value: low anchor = 35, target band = 33.7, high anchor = 34.8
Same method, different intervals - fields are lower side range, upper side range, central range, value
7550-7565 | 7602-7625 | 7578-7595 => 1.2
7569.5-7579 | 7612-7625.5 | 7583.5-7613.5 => -2.2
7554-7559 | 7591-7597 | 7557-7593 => -0.3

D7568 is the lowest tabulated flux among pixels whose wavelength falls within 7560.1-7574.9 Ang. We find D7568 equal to 34.82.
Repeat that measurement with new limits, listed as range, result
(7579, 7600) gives 30.41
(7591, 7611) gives 33.01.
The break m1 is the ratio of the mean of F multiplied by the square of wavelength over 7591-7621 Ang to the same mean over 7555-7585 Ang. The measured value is 1.11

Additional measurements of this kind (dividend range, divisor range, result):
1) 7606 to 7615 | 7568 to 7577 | 1.25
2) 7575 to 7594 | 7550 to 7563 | 1.02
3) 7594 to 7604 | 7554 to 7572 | 1.01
